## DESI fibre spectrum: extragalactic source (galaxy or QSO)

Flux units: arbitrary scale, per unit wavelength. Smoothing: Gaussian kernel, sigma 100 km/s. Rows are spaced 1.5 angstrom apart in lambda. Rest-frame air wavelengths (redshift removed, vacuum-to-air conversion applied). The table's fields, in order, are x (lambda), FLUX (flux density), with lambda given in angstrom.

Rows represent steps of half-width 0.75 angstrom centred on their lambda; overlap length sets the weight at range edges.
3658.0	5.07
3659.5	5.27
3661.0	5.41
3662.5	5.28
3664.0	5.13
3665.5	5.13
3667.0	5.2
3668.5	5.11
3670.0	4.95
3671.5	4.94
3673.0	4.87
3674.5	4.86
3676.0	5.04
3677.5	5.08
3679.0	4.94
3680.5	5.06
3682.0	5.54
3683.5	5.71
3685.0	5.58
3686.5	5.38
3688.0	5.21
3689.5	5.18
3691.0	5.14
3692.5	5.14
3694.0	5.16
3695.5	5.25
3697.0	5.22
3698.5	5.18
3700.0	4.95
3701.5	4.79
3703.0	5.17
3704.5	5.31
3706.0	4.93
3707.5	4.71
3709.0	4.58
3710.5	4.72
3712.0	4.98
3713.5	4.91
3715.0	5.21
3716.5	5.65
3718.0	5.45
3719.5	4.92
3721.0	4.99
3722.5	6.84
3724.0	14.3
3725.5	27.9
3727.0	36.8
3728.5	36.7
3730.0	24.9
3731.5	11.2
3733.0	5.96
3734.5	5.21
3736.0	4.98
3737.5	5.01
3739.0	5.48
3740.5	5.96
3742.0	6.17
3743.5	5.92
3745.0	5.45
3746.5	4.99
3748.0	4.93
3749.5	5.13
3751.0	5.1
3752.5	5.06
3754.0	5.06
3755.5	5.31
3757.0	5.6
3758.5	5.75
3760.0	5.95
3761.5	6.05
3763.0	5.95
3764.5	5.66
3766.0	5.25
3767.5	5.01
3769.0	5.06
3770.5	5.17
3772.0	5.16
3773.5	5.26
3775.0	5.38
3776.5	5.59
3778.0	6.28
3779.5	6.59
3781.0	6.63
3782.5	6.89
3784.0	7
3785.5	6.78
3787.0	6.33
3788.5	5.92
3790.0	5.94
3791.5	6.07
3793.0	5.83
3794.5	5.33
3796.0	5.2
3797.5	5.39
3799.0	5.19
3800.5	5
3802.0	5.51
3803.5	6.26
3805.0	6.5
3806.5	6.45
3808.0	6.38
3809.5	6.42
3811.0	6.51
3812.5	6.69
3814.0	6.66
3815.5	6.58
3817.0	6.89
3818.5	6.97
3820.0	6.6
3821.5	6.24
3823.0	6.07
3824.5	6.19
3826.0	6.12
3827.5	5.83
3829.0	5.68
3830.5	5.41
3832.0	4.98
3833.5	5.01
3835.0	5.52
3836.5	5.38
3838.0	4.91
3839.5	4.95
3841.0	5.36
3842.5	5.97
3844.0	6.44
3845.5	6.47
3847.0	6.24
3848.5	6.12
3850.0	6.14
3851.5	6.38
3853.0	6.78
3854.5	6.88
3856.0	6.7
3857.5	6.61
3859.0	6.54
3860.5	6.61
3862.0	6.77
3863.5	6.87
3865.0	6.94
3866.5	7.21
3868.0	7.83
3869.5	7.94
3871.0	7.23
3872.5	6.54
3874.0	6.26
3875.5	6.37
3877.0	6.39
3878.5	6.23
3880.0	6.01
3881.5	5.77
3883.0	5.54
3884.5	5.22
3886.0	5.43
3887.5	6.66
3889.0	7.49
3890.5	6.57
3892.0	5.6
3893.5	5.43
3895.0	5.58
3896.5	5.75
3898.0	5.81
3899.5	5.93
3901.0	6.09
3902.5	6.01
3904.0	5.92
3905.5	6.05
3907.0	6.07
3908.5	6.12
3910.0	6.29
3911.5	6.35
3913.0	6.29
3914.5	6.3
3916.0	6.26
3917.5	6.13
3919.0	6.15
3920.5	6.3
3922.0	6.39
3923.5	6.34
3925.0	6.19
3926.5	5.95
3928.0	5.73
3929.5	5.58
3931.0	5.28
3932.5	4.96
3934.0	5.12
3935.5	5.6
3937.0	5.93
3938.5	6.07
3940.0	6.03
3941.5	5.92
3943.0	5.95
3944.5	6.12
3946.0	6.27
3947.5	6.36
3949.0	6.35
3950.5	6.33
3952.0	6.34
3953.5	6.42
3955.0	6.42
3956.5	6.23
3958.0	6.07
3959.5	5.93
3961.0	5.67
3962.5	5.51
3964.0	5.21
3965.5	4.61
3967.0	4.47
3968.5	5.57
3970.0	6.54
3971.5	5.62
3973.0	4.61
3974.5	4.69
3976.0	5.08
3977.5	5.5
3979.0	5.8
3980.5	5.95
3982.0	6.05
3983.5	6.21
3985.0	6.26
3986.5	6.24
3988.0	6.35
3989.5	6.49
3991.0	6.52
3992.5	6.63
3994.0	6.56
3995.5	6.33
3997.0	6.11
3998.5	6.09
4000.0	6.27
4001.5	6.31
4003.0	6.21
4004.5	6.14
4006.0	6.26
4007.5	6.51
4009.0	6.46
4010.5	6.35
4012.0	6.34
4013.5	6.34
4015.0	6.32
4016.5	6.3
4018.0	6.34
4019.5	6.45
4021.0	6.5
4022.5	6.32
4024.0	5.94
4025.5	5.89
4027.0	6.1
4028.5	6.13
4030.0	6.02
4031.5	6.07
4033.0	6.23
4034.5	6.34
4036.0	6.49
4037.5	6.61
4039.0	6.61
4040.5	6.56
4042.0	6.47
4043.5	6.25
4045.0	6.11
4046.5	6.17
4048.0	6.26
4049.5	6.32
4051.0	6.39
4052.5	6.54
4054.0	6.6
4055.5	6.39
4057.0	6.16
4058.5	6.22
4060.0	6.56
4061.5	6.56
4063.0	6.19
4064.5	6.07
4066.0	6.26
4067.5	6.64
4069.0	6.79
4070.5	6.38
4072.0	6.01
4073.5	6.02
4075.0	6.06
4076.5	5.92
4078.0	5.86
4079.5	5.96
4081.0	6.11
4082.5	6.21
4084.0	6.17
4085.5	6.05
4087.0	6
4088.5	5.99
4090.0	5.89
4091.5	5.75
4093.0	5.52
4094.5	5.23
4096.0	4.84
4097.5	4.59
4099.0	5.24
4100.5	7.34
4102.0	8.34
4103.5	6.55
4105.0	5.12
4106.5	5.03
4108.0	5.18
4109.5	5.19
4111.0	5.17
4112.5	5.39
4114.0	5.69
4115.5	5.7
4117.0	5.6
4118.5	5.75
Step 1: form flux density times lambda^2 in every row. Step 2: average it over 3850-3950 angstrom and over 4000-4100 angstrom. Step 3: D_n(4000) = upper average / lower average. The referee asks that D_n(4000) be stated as 1.07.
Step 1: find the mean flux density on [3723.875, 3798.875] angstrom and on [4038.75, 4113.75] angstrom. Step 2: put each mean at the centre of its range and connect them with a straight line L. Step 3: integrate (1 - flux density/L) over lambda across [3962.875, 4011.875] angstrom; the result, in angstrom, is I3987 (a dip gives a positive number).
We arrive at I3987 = 4.78 angstrom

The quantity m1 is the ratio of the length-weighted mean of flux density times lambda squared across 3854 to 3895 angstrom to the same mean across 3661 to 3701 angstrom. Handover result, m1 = 1.39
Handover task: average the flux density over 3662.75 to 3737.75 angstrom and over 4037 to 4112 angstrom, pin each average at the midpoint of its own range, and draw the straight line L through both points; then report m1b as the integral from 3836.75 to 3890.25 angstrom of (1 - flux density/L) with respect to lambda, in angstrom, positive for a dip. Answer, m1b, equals 4.2 angstrom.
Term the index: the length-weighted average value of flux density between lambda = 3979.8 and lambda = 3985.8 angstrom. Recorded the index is 6.12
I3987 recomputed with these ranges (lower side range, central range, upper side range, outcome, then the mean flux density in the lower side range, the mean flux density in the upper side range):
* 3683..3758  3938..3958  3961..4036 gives 0.3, 7.67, 6.02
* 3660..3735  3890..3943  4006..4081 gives 6.5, 7.6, 6.29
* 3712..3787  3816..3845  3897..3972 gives 5.1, 7.96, 5.94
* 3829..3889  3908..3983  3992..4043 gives 4.9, 6.23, 6.31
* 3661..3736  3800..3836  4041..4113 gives 5.1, 7.59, 6.05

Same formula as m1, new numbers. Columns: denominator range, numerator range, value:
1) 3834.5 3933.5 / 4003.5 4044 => 1.10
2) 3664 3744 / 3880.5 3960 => 0.90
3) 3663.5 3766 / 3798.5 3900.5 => 0.95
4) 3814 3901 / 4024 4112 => 1.09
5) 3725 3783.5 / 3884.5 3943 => 0.79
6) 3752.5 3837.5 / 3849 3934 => 1.12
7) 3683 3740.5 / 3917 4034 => 0.82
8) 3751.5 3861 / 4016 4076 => 1.20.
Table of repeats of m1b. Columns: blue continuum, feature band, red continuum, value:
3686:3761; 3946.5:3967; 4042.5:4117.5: 2.1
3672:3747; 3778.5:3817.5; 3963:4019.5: 5.2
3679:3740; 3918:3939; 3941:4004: 1.7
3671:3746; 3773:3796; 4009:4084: 3.9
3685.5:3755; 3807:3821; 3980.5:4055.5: 1.4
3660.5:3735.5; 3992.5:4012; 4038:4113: 0.2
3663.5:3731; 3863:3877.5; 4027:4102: 0.0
